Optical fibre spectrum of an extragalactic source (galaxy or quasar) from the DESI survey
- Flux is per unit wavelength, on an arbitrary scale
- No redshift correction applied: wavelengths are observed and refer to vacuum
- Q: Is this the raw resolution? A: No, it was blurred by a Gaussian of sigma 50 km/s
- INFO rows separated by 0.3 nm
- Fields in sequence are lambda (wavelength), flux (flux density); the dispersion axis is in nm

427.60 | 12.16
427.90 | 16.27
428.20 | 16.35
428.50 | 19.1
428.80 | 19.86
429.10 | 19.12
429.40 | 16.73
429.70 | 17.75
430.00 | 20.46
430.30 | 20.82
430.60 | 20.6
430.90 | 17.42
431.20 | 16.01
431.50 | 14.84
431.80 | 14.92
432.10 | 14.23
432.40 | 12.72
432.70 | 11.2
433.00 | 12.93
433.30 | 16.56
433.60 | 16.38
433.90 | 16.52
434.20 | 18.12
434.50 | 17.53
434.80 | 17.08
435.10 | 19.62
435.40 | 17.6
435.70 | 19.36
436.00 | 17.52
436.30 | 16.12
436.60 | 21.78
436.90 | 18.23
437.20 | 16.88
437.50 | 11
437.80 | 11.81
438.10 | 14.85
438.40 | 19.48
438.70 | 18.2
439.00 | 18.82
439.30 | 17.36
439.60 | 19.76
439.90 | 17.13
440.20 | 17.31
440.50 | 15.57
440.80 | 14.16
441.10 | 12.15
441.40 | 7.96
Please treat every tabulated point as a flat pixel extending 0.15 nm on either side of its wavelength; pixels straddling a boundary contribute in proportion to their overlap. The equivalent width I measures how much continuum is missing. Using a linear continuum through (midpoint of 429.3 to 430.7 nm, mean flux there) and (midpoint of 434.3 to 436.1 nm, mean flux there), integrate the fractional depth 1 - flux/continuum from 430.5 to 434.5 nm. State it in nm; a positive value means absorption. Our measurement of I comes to 0.67 nm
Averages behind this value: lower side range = 19.3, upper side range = 18.1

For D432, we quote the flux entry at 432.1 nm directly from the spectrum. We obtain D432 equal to 14.23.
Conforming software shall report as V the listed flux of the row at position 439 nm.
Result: 18.82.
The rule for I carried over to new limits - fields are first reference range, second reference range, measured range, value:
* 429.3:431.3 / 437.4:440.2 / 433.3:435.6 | 0.02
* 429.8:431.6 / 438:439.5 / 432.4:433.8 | 0.31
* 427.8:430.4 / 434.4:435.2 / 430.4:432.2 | 0.18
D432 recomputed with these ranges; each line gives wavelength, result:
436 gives 17.52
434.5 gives 17.53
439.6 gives 19.76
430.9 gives 17.42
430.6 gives 20.6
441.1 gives 12.15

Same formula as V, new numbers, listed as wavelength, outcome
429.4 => 16.73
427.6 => 12.16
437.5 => 11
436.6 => 21.78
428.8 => 19.86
